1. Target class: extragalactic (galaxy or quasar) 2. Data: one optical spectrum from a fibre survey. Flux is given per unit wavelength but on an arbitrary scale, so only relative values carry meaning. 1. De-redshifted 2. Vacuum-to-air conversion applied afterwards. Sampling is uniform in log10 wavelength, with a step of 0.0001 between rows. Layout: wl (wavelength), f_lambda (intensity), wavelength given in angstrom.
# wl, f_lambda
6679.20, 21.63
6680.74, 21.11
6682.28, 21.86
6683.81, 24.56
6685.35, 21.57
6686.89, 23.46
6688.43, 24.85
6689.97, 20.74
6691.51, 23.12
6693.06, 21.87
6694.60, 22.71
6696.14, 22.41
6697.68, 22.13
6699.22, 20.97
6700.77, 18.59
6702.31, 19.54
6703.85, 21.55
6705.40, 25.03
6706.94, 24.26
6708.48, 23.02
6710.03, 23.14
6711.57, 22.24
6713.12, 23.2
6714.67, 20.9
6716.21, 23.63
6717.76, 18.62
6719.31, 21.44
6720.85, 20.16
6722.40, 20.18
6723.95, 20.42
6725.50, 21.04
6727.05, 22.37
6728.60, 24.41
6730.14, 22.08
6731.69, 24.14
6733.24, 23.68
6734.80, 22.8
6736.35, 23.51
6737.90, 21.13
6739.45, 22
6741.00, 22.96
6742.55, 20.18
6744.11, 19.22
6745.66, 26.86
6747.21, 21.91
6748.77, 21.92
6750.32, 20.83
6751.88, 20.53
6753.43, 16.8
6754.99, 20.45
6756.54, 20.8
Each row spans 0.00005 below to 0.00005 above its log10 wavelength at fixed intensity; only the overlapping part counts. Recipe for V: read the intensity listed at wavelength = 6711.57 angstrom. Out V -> 22.24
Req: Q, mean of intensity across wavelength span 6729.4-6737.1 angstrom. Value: 23.2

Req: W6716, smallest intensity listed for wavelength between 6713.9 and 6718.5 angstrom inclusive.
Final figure 18.62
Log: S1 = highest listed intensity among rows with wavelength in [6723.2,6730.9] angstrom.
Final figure 24.41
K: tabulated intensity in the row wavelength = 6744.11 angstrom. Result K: 19.22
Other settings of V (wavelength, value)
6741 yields 22.96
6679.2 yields 21.63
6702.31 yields 19.54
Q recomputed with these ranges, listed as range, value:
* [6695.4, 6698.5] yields 22.3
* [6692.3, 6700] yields 22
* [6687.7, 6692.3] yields 22.8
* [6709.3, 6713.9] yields 22.8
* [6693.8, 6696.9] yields 22.6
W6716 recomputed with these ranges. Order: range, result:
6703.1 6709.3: 21.55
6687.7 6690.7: 20.74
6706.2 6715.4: 20.9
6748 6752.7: 20.53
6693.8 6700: 20.97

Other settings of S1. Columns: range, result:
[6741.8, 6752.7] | 26.86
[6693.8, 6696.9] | 22.71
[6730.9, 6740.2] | 24.14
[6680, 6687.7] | 24.56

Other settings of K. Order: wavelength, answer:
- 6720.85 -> 20.16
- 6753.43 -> 16.8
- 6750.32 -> 20.83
